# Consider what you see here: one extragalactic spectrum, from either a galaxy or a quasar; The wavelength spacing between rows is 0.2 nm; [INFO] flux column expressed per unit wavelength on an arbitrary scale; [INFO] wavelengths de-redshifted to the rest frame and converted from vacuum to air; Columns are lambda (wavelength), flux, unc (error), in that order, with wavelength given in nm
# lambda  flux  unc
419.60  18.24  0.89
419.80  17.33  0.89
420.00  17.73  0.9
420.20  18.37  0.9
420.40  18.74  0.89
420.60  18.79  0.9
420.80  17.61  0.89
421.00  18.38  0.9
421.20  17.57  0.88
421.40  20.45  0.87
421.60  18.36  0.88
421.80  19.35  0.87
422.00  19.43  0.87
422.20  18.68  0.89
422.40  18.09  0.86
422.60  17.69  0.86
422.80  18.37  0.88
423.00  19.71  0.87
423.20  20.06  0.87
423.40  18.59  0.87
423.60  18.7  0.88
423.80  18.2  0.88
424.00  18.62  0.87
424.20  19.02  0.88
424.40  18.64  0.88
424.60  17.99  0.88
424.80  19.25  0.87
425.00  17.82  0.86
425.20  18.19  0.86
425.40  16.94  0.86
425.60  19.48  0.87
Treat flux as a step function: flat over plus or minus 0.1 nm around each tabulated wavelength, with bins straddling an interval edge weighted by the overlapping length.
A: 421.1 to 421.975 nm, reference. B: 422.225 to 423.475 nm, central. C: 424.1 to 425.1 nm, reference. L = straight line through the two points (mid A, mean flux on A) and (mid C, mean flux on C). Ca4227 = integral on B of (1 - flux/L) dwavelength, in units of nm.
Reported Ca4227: 0.003 nm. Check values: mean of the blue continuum 19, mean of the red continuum 18.5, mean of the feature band 18.8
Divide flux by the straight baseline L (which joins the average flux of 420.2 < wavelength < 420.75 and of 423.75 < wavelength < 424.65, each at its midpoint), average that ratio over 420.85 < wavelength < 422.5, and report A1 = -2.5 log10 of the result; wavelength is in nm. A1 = -0.01 mag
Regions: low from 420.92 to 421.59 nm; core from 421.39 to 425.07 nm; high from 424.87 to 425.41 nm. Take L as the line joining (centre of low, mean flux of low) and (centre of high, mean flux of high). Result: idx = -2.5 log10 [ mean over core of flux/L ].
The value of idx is -0.03 mag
